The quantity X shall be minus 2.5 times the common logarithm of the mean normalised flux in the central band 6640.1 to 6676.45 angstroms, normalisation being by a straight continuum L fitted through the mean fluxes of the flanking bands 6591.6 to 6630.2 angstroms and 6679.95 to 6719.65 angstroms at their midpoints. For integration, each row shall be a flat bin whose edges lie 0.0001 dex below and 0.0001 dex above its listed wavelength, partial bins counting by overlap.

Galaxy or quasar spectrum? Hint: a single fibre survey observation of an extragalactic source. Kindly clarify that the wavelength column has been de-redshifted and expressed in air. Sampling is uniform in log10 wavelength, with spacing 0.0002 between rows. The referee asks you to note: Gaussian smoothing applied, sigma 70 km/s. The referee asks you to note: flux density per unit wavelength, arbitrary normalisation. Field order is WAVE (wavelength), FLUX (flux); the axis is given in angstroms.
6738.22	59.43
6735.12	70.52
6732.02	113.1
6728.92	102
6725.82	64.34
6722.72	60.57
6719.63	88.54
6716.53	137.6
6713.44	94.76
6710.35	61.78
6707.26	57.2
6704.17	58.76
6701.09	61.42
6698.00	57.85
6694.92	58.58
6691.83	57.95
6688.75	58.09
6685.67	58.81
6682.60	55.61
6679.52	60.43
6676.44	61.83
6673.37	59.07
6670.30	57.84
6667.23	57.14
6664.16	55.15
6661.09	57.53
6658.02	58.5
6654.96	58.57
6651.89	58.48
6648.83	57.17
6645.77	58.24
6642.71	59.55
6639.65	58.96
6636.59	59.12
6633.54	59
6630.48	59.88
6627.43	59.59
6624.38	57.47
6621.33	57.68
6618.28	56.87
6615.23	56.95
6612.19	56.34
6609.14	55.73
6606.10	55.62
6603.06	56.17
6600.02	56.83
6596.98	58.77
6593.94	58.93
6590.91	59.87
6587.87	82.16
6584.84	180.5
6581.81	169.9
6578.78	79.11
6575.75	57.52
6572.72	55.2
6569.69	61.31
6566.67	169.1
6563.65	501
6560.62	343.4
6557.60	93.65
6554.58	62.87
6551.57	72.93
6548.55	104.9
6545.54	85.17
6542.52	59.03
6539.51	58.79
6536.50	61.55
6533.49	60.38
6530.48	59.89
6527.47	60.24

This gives 0.09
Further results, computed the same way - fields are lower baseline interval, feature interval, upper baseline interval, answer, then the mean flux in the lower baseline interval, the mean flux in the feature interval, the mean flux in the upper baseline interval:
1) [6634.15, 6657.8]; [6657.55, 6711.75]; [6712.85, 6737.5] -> 0.248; 58.6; 58.5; 90.2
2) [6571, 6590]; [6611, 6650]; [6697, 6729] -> 0.499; 102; 58.2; 76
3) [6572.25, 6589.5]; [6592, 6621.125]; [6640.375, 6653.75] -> 0.466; 107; 57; 58.4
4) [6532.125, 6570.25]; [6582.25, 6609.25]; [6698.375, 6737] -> 0.474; 136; 78.6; 80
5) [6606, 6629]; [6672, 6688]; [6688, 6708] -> -0.015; 57.1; 59.1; 58.6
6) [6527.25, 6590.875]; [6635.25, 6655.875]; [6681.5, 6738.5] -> 0.492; 118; 58.6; 72.9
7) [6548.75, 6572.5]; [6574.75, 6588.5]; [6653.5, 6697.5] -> 0.278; 175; 118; 58.2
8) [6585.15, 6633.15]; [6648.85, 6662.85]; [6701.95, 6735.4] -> 0.217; 62.3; 58.1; 82.7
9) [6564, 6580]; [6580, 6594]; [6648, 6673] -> -0.088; 115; 115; 57.6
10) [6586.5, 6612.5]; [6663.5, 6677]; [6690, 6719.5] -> 0.176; 60.1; 58.2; 72.4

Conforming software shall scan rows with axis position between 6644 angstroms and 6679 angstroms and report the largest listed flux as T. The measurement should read 61.83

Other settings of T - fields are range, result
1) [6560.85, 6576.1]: 501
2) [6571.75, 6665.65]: 180.5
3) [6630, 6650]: 59.88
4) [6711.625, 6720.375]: 137.6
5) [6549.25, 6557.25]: 72.93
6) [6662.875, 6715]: 94.76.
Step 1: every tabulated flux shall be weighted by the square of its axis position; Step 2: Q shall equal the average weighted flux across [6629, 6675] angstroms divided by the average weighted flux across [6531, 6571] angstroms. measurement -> 0.5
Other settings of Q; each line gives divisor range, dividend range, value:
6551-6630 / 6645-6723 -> 0.65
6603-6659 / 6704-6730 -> 1.44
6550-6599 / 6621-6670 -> 0.46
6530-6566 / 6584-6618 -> 0.52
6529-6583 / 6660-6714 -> 0.52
